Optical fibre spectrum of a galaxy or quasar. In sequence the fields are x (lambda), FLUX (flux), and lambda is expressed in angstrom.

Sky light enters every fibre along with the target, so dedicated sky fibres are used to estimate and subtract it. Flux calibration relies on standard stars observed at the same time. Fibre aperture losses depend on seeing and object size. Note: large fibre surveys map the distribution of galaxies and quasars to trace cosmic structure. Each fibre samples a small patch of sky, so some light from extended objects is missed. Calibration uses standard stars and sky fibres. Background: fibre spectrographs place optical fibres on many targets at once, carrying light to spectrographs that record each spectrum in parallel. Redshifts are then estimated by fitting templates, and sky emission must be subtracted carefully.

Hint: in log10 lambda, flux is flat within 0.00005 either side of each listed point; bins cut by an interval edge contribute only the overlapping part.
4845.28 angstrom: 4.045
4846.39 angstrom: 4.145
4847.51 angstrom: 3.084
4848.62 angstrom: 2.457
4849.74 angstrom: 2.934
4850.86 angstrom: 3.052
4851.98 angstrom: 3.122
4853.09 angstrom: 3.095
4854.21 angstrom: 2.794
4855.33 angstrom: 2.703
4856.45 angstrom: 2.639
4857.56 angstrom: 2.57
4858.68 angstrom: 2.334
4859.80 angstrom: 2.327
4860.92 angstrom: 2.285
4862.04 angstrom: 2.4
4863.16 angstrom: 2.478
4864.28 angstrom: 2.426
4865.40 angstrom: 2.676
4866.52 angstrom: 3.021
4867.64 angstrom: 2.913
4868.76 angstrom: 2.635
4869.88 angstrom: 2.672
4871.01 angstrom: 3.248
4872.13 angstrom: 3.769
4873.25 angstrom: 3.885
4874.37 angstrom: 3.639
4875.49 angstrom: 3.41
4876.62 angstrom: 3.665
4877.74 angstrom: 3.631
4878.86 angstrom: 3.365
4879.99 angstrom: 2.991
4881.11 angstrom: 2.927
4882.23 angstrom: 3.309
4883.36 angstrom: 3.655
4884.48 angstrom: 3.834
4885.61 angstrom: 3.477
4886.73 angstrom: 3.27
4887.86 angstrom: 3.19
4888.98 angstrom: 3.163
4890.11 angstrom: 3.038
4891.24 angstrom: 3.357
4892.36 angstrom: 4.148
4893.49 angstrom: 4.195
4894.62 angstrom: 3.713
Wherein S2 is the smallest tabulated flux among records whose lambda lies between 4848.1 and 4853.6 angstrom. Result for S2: 2.457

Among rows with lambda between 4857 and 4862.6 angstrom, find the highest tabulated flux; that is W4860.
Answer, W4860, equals 2.57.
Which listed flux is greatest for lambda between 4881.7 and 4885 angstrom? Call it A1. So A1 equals 3.834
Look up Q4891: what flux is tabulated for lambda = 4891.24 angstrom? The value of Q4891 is 3.357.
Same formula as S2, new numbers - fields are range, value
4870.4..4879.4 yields 3.248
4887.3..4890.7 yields 3.038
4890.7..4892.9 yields 3.357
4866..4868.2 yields 2.913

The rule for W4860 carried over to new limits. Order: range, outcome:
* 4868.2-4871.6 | 3.248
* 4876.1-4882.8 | 3.665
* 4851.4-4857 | 3.122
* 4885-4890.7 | 3.477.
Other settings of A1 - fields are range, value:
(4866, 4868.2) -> 3.021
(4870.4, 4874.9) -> 3.885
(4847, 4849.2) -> 3.084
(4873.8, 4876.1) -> 3.639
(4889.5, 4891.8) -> 3.357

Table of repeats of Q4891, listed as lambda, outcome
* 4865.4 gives 2.676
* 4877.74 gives 3.631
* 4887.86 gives 3.19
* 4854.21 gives 2.794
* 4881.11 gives 2.927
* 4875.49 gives 3.41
